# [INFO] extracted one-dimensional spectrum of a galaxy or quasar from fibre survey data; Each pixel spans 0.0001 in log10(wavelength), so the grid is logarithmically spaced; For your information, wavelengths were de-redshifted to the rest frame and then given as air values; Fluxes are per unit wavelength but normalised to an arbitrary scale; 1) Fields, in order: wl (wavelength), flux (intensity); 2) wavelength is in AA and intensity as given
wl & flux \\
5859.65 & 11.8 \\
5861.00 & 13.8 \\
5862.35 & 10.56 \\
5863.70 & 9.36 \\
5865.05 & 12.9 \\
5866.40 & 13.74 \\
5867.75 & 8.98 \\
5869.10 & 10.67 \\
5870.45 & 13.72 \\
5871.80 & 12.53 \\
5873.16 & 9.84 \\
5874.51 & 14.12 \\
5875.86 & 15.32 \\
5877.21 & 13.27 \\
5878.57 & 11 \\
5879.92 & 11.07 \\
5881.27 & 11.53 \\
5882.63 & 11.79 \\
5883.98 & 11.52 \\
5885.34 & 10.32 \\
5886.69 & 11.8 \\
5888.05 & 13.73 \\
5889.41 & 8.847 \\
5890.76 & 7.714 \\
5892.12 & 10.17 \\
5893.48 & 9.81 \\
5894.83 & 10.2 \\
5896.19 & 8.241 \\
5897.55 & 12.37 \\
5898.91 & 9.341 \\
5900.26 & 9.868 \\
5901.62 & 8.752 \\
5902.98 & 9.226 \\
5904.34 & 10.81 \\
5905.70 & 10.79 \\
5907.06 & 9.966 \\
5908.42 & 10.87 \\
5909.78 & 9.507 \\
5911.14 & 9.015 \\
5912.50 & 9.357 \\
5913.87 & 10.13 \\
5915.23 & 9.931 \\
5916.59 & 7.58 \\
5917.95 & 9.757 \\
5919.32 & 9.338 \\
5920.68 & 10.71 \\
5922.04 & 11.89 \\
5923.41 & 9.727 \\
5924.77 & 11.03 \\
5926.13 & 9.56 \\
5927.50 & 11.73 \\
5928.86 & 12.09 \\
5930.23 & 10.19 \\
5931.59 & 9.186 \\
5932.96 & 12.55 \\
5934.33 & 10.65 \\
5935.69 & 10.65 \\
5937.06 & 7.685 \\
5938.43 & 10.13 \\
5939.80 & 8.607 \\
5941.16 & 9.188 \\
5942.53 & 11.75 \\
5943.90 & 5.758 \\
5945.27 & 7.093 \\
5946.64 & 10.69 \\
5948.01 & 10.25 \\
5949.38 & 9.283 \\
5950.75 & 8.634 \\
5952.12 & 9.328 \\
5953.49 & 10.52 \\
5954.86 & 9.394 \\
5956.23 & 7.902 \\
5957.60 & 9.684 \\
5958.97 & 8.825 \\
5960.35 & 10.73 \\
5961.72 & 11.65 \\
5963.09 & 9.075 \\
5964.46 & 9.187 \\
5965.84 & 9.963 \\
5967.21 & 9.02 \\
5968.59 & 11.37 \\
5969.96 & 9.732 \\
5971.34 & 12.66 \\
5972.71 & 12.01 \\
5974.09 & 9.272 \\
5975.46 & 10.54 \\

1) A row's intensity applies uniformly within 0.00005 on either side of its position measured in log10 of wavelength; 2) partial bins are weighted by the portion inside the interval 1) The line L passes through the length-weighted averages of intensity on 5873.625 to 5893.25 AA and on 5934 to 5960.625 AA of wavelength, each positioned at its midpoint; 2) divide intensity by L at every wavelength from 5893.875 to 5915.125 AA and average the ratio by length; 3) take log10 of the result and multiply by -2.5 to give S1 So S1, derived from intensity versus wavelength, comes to 0.094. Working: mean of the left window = 11.5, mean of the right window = 9.3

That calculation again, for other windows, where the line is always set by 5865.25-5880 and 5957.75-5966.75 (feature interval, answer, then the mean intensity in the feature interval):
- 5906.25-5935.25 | 0.08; 10.2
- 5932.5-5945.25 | 0.11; 9.48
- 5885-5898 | 0.15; 10.3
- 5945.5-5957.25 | 0.08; 9.41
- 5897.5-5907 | 0.15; 10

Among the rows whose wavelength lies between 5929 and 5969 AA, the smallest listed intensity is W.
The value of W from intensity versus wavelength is 5.758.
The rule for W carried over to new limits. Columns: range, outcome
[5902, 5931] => 7.58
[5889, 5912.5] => 7.714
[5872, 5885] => 9.84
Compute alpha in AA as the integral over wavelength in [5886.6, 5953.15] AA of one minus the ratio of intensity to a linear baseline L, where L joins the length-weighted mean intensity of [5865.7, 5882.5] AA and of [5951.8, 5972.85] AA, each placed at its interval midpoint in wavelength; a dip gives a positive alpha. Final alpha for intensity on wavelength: 6.9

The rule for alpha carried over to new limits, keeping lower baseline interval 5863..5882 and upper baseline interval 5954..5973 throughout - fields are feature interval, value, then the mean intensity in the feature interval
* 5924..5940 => 0.5 AA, 10.4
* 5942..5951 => 1.2 AA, 9.04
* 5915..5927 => 1.1 AA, 9.98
